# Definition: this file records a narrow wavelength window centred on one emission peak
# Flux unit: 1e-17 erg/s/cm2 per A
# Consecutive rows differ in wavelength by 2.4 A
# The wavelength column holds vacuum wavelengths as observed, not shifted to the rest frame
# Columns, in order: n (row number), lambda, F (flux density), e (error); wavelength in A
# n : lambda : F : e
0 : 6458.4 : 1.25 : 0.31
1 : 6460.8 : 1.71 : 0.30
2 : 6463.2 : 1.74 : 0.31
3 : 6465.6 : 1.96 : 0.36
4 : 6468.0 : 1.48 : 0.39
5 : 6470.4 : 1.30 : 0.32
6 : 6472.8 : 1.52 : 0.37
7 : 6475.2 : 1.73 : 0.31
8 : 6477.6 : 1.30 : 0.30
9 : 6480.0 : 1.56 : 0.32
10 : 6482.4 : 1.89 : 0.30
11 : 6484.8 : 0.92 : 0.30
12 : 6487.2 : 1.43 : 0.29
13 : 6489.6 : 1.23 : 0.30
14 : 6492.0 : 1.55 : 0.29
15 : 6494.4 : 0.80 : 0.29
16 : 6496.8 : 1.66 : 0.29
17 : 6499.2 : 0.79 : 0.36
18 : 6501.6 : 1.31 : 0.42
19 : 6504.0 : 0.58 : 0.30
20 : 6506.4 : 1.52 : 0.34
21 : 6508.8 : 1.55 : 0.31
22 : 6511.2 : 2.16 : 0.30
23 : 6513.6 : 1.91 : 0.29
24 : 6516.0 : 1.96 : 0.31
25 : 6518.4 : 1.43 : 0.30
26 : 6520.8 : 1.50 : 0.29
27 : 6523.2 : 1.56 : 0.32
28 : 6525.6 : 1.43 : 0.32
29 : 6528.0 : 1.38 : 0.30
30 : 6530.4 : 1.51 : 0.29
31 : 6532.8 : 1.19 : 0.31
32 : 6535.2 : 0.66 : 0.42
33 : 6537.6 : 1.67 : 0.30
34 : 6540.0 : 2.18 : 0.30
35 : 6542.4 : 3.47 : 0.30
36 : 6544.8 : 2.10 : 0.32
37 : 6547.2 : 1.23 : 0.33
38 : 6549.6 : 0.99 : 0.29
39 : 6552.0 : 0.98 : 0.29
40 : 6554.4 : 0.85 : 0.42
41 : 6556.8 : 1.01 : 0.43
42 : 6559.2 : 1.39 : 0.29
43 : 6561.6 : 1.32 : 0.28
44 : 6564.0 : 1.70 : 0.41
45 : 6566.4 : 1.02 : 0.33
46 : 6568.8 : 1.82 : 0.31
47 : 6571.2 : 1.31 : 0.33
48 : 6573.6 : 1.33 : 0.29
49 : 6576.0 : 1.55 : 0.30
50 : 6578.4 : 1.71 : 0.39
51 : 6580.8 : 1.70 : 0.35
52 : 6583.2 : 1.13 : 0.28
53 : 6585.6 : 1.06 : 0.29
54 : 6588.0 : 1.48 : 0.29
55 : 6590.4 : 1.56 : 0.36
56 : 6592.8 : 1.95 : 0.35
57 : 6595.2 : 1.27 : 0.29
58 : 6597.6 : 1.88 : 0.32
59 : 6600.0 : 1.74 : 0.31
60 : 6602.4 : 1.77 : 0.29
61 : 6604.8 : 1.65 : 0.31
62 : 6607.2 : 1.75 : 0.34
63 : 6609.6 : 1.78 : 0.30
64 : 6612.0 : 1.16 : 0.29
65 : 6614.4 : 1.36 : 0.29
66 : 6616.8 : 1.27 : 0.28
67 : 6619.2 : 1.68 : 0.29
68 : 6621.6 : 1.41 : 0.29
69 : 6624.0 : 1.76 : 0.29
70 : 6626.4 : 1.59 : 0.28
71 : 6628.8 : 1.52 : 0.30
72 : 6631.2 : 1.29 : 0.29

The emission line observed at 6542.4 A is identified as H-beta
